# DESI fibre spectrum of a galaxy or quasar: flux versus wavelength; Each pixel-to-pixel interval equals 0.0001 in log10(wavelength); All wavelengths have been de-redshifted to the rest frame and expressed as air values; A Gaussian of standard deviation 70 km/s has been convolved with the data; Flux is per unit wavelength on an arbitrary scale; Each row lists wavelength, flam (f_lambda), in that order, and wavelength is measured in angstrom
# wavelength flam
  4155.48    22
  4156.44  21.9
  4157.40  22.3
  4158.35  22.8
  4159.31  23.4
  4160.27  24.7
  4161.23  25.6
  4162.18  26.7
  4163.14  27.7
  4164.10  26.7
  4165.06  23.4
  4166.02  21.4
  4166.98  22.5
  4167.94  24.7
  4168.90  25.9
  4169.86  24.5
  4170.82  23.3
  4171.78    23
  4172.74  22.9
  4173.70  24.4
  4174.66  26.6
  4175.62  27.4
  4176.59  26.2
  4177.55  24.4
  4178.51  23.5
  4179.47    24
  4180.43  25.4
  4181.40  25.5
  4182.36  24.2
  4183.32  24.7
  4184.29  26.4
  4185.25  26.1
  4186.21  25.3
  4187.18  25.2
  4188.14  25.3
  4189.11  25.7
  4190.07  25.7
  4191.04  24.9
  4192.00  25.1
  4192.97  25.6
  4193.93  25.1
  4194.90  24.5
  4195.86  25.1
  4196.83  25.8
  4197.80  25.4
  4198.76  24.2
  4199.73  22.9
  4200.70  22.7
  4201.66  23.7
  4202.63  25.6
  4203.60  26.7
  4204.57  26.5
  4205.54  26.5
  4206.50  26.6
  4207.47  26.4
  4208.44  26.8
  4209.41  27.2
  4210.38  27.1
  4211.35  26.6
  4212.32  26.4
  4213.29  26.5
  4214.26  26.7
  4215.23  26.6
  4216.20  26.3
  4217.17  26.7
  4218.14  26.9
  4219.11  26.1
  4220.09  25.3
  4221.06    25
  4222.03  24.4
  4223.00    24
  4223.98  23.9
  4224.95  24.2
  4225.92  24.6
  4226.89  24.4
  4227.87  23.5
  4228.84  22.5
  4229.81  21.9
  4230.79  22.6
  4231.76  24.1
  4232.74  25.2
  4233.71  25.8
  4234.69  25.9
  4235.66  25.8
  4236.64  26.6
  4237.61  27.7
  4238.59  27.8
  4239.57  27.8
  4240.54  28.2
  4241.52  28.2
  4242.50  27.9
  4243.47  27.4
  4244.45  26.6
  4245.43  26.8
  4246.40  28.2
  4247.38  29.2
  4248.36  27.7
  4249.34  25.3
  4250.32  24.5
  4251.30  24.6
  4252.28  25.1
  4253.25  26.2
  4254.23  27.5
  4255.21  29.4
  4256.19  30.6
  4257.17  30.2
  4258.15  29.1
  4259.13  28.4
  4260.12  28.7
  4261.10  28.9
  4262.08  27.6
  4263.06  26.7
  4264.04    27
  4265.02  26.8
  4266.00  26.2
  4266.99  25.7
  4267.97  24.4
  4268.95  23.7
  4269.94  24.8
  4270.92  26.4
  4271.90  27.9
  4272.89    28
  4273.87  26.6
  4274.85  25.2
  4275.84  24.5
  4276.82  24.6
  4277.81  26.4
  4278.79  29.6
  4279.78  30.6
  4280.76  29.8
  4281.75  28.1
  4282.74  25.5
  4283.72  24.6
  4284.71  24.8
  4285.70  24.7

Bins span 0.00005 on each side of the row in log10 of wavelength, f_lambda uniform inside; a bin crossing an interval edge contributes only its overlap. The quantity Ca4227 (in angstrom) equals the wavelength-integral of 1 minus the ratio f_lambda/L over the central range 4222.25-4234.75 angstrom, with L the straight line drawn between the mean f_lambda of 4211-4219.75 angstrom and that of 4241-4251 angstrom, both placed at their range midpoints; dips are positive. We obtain 1.3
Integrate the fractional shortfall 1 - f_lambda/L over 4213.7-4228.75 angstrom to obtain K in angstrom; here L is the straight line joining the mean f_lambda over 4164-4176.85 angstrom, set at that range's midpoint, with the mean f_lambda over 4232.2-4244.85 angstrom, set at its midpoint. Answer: 0.7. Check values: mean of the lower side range 24.4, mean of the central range 25.2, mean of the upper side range 27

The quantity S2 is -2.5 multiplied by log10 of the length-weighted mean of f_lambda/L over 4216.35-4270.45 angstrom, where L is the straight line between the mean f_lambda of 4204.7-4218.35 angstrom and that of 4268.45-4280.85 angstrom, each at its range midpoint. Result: 0.02 mag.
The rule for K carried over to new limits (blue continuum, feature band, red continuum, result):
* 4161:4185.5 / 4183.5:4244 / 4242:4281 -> 0.7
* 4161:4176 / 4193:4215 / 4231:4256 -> 0.0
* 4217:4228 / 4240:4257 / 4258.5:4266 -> -0.4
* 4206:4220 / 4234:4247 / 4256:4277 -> -0.3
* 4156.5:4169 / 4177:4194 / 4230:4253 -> -0.1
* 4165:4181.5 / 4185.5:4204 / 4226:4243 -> -0.1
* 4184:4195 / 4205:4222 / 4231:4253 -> -0.3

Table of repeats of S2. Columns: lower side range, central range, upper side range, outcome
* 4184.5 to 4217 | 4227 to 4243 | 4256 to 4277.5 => 0.03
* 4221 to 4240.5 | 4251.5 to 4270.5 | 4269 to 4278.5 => -0.06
